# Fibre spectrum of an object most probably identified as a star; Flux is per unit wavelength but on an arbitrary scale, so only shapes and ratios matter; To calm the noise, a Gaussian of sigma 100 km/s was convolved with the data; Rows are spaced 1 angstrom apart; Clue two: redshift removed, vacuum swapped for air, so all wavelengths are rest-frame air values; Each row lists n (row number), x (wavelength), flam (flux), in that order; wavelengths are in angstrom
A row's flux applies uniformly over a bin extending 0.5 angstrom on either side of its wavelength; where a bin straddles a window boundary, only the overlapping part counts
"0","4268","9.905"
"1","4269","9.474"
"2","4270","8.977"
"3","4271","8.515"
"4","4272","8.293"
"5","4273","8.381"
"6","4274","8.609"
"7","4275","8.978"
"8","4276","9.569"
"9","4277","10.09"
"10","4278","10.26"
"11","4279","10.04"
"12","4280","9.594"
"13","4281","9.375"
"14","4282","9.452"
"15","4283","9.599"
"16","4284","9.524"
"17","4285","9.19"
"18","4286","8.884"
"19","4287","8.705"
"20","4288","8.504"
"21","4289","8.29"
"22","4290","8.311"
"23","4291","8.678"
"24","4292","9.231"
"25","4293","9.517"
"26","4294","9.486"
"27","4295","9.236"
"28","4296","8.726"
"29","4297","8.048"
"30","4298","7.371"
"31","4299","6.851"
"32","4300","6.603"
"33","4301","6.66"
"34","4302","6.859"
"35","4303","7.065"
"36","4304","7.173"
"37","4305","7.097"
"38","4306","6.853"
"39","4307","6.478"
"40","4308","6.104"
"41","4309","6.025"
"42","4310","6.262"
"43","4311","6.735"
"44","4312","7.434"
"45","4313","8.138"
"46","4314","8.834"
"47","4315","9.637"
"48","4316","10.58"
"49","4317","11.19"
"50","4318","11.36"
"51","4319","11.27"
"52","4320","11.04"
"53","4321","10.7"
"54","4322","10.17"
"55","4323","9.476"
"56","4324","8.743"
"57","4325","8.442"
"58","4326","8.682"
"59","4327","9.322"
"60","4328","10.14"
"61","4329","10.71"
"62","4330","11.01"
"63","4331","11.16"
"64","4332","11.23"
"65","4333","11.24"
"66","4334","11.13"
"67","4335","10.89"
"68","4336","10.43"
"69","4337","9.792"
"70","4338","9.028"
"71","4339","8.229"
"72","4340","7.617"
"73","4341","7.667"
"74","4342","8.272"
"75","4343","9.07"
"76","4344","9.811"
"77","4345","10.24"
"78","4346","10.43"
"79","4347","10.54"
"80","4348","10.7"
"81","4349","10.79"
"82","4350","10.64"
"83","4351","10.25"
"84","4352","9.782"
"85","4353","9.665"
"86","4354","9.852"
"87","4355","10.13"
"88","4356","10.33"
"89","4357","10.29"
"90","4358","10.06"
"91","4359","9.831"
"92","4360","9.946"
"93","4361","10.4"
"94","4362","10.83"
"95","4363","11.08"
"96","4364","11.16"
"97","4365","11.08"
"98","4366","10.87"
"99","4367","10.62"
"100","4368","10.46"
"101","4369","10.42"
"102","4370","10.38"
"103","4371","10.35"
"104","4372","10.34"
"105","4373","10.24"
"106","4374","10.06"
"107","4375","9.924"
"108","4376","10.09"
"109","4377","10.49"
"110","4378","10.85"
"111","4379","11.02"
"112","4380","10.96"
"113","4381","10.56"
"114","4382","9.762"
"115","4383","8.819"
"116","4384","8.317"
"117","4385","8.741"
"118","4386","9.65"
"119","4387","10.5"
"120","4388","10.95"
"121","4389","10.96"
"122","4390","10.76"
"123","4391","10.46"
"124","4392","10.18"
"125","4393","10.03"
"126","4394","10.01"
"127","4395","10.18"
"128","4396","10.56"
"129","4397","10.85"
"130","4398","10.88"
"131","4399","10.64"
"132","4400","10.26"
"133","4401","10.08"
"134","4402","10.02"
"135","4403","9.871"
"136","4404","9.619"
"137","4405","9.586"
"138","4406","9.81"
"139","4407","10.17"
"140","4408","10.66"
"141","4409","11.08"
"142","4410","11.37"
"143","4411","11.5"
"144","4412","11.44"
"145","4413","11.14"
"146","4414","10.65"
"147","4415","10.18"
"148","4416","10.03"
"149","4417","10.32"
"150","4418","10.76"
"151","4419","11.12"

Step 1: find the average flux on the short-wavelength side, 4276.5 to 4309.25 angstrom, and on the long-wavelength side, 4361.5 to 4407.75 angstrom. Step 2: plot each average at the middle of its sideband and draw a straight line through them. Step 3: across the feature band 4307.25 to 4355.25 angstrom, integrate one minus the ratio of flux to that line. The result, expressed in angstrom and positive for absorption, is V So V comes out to -2.2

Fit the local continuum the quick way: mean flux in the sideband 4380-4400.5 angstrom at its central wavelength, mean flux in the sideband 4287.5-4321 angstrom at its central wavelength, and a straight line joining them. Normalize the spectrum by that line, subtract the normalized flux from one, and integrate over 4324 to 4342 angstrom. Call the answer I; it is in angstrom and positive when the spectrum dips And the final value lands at -1.69 angstrom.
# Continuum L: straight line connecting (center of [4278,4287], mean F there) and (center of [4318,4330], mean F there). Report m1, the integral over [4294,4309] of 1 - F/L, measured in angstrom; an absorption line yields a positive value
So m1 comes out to 3.8 angstrom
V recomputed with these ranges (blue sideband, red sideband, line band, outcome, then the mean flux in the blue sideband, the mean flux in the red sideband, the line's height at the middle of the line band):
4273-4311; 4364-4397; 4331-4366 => -2.0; 8.29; 10.3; 9.57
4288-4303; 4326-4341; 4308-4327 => 0.3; 8.11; 10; 9.21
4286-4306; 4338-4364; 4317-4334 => -2.5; 8.01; 9.87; 9.01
